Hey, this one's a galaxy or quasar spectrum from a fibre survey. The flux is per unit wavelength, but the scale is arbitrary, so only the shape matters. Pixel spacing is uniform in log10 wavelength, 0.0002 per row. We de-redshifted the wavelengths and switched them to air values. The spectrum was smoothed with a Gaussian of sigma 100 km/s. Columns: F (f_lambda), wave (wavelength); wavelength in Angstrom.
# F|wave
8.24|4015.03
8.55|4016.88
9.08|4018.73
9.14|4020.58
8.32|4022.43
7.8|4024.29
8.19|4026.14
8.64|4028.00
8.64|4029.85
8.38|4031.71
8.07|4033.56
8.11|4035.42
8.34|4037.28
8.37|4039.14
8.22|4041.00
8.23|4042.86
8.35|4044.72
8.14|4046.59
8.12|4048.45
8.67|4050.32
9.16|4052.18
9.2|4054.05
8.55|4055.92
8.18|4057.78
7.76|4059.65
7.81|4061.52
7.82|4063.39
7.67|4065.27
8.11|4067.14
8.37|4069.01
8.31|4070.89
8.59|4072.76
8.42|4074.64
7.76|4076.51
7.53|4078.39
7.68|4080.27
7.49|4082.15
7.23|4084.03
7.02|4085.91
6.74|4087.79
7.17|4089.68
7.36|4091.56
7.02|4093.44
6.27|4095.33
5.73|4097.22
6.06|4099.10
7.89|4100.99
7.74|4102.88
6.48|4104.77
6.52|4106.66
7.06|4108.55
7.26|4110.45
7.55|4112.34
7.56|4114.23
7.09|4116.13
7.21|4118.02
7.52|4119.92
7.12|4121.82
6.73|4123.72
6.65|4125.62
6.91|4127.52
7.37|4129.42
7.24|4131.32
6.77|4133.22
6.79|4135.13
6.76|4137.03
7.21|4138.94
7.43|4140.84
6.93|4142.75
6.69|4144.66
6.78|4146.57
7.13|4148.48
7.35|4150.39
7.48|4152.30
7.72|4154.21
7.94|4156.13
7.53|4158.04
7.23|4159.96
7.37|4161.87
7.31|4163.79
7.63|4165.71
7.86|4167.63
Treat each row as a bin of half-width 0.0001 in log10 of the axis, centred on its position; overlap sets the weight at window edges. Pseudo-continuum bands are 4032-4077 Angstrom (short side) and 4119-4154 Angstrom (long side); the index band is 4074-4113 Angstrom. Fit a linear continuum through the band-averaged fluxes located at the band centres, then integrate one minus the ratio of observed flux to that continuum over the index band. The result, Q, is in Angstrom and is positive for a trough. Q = 2.9 Angstrom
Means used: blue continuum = 8.27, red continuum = 7.06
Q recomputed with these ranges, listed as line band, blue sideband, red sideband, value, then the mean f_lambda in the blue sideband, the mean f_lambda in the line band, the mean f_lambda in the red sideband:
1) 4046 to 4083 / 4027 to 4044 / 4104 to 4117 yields -1.49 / 8.33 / 8.17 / 7.08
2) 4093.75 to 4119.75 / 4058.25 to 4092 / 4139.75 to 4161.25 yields 1.95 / 7.72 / 6.97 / 7.29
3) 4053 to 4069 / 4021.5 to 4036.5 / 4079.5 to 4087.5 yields -0.95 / 8.27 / 8.16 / 7.3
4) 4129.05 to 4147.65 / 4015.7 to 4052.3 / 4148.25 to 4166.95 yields 1.57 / 8.41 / 6.99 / 7.49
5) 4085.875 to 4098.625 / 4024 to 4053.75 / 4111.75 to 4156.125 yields 1.61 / 8.37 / 6.72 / 7.14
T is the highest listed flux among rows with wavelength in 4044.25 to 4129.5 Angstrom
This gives 9.2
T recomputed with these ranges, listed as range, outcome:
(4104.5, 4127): 7.56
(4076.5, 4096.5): 7.76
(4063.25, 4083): 8.59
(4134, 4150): 7.43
